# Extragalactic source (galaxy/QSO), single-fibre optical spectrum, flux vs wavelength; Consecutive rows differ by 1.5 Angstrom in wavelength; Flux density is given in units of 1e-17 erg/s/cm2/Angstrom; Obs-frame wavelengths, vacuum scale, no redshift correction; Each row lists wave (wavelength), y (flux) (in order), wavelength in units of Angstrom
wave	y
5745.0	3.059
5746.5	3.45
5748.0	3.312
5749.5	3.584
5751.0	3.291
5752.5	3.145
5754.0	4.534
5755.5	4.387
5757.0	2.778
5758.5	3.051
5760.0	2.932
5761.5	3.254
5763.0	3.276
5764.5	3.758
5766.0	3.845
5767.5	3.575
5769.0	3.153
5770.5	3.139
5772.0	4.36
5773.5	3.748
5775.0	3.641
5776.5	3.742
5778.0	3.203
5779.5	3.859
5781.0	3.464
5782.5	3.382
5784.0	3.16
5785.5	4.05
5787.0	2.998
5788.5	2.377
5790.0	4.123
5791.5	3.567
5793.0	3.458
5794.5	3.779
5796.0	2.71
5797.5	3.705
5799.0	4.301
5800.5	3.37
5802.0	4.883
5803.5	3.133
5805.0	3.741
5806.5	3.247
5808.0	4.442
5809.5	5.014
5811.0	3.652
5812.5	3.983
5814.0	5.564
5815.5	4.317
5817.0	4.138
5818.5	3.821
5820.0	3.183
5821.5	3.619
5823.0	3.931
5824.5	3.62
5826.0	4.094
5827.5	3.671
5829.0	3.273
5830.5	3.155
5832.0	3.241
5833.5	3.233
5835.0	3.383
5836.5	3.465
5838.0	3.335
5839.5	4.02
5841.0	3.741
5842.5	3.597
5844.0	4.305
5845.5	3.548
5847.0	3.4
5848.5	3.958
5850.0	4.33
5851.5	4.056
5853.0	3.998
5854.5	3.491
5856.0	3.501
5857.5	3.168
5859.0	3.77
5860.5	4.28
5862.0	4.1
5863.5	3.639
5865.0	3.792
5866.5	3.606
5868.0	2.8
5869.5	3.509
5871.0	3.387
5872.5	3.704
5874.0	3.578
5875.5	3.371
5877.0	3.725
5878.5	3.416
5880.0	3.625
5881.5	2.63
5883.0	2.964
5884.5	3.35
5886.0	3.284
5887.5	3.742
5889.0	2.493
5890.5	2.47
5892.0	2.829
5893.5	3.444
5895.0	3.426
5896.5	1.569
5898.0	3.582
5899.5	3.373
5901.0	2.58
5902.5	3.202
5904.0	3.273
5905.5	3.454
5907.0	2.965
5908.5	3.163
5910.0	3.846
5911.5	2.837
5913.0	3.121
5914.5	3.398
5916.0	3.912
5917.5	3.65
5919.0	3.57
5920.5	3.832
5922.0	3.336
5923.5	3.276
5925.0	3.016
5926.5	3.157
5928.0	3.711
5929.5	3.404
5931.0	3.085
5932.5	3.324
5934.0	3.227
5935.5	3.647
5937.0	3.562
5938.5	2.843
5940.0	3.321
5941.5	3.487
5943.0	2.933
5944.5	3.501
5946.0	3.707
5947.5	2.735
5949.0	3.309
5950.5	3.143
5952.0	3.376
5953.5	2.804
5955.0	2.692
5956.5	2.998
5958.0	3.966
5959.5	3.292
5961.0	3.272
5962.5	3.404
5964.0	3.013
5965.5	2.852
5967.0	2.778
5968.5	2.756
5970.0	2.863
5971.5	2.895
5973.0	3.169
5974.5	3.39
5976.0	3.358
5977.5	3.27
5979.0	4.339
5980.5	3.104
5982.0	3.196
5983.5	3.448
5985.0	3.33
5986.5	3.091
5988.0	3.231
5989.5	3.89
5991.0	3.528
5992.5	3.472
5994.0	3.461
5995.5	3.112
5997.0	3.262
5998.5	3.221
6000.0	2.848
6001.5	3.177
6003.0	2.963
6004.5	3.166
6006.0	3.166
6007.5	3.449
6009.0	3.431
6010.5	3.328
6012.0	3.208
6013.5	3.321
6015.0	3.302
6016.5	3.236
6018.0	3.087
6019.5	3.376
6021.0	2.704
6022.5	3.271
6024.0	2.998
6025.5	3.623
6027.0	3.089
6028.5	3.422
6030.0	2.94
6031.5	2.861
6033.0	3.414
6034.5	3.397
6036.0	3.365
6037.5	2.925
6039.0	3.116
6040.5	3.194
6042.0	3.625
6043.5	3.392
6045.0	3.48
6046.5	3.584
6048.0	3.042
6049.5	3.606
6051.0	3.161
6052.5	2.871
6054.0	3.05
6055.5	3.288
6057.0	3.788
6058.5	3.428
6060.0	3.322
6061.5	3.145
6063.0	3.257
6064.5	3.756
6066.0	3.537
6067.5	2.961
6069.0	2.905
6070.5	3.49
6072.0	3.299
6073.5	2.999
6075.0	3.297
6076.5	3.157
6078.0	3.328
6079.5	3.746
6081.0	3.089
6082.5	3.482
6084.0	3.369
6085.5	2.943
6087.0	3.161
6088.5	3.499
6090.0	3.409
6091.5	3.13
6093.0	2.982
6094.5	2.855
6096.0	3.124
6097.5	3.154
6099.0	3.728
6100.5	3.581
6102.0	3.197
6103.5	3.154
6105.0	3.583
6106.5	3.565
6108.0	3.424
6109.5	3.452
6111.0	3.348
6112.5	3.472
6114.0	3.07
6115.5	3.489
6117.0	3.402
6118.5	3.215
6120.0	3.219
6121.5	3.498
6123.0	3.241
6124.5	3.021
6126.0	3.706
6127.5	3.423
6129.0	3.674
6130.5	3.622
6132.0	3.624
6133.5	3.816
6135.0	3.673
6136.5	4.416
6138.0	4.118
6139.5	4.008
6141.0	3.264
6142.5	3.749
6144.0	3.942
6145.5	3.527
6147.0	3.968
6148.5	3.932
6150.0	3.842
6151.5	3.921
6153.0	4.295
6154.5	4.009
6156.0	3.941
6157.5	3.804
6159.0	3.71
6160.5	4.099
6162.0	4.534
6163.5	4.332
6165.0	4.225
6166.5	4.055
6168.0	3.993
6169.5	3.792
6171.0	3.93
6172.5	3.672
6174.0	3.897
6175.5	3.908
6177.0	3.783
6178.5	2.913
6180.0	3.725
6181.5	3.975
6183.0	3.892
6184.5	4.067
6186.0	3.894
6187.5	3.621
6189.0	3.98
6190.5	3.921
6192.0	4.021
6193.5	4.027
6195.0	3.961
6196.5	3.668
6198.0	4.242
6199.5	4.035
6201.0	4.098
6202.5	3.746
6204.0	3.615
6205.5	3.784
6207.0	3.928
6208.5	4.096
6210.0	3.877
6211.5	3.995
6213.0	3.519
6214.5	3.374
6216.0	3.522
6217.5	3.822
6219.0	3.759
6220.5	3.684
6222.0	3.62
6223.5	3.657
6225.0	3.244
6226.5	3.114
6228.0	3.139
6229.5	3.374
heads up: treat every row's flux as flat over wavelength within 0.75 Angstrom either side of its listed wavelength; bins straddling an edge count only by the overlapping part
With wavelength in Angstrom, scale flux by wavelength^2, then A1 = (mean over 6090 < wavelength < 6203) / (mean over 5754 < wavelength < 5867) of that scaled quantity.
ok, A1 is 1.13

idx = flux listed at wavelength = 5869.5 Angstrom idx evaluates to 3.509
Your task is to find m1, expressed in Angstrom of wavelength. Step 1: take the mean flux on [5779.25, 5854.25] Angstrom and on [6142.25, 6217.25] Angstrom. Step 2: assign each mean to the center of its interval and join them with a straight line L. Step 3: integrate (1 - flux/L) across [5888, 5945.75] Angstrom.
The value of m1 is 8.1 Angstrom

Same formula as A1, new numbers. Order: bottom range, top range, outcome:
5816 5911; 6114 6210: 1.22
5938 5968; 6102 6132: 1.13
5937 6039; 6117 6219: 1.26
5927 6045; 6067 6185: 1.16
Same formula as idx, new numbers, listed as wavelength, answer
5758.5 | 3.051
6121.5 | 3.498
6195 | 3.961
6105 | 3.583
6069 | 2.905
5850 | 4.33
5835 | 3.383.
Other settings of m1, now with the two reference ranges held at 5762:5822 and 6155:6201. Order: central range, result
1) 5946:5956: 1.9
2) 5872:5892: 2.8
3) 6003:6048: 6.9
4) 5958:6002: 6.5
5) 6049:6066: 2.3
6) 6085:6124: 5.8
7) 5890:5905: 3.1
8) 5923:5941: 2.3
